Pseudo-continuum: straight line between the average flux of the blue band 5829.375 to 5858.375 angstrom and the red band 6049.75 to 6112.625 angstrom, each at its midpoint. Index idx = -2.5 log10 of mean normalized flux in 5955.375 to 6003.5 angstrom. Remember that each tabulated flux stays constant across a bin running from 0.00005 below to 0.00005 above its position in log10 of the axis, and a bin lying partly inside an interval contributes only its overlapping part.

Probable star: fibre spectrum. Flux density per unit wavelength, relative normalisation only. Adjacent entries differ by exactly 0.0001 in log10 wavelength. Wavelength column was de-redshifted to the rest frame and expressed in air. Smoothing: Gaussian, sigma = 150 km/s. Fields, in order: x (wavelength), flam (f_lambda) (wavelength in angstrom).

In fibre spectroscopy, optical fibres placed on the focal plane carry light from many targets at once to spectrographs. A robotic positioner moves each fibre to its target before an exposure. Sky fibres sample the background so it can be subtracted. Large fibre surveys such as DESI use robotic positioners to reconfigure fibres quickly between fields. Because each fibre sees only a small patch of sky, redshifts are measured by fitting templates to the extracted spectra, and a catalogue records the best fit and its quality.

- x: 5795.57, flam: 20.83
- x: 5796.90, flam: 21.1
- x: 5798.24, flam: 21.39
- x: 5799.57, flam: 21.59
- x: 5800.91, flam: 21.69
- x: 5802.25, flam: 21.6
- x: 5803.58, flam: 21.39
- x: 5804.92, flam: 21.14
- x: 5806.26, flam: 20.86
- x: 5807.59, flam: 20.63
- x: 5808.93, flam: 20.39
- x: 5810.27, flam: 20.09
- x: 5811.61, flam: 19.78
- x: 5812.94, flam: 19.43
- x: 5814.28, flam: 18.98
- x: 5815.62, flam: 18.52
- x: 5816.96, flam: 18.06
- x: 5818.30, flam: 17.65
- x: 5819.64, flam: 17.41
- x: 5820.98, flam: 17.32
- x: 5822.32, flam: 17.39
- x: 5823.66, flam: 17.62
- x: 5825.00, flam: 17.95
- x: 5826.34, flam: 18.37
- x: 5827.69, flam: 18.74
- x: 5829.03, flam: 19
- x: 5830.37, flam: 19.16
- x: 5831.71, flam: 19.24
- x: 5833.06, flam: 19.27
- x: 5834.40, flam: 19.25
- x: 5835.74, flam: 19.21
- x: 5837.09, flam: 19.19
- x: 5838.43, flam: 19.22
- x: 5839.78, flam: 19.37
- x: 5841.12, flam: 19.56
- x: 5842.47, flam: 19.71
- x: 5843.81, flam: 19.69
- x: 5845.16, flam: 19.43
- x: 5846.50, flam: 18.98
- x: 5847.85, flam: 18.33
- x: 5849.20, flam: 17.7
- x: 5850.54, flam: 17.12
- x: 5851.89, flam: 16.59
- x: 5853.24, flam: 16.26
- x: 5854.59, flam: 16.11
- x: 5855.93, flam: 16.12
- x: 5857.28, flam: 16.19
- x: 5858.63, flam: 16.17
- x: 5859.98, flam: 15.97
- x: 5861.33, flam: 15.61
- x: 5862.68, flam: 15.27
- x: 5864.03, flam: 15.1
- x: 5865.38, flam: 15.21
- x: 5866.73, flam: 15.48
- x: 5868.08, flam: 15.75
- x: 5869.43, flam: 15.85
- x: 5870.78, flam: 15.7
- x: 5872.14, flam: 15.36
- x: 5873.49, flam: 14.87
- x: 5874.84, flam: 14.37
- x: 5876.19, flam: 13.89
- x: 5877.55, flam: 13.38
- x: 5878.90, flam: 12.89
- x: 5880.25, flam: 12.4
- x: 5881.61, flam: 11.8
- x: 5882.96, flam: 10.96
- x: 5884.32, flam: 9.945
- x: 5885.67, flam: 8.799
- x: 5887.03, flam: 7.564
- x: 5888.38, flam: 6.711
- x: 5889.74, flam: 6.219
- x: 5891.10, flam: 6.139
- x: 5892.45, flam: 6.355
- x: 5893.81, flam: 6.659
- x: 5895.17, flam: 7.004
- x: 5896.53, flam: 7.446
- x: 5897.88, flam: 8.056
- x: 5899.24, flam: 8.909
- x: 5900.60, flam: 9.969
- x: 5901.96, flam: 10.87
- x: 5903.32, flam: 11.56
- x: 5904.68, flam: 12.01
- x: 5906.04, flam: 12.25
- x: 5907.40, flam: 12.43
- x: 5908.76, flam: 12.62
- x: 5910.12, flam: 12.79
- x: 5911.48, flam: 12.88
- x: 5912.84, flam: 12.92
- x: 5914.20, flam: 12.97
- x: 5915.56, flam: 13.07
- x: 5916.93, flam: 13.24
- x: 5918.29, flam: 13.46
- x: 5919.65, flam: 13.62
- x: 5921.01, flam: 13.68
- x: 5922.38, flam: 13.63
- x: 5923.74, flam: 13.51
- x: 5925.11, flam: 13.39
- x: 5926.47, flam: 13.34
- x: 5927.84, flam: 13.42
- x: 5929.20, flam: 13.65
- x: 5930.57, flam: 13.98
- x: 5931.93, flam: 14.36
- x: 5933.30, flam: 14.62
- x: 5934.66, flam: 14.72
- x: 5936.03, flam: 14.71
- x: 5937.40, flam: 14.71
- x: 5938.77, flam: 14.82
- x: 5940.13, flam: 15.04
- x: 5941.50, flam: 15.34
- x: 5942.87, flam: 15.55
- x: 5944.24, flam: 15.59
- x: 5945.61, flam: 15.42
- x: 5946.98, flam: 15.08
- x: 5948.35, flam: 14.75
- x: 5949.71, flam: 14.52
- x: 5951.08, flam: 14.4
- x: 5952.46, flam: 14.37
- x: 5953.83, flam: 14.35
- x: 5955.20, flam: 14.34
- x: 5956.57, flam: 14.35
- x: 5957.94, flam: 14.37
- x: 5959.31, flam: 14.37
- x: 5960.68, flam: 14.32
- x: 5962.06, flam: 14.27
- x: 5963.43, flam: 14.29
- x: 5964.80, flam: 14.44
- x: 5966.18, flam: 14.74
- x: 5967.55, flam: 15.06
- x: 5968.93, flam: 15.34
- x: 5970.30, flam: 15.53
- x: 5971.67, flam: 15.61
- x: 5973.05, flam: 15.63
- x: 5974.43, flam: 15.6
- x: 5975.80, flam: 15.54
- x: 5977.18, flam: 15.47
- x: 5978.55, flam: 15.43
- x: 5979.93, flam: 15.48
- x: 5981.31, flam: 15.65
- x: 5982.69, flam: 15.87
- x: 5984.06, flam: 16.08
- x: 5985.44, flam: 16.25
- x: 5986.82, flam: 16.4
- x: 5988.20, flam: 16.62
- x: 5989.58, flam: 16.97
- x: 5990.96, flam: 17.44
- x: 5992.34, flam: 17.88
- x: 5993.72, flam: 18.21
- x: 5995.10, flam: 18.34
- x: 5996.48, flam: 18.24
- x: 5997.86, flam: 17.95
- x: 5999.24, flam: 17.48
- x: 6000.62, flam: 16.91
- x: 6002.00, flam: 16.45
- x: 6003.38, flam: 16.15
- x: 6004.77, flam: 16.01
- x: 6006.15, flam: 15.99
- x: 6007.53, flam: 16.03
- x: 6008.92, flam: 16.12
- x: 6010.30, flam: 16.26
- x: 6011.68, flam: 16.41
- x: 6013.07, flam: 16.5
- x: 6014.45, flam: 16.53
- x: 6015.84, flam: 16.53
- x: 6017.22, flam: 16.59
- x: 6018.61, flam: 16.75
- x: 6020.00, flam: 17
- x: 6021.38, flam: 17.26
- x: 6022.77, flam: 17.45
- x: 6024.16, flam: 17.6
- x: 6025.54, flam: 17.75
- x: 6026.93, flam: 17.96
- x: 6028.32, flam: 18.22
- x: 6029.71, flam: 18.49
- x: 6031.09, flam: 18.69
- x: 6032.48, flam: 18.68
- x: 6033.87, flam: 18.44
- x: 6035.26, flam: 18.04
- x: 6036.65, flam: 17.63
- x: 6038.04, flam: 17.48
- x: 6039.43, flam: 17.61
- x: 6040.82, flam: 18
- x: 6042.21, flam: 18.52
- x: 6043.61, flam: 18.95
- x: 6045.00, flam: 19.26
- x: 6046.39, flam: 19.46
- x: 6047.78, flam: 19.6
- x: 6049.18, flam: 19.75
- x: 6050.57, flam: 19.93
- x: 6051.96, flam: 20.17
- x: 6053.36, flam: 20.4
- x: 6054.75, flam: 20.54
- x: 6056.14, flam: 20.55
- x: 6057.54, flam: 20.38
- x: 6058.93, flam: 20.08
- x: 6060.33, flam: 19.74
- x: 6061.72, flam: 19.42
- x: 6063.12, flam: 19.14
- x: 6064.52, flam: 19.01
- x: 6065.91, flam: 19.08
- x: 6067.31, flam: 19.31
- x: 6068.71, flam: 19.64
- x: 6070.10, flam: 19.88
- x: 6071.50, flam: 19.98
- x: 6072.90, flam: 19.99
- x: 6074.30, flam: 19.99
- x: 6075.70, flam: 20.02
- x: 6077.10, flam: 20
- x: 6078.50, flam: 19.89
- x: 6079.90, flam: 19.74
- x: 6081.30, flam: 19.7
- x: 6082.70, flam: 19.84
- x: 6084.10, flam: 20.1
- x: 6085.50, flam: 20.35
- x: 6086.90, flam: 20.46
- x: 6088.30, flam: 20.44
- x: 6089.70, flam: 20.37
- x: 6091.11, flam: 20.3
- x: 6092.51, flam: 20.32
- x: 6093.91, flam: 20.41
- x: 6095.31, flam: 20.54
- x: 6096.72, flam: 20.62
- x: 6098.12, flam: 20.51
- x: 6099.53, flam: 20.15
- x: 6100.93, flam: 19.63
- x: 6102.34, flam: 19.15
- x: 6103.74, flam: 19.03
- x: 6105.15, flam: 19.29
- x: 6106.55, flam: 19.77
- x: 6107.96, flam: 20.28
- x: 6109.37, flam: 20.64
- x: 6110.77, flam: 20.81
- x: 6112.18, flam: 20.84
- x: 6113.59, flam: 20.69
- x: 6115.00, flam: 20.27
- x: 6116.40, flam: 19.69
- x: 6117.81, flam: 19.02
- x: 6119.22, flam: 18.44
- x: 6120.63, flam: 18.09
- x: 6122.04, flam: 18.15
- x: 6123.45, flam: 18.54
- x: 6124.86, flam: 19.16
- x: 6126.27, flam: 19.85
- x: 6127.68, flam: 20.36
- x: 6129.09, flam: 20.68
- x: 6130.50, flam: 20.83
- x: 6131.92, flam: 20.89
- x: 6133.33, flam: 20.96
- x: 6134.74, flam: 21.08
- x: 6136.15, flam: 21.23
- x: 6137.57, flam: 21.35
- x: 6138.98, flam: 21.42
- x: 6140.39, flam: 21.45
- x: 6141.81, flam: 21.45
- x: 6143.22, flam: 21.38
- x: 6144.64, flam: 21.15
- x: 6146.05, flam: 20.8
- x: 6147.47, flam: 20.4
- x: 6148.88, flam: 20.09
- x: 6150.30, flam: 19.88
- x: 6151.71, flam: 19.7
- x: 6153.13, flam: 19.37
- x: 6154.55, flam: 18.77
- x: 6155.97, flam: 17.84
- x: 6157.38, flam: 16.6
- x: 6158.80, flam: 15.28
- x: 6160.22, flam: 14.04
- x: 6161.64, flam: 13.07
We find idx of 0.21 mag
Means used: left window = 18.3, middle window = 15.9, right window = 20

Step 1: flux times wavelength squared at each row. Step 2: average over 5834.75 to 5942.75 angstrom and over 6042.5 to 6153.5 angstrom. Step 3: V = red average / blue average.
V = 1.56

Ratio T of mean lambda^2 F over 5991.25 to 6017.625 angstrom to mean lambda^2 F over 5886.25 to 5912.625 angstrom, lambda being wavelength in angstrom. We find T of 1.85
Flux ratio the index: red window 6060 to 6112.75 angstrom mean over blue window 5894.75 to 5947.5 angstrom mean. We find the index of 1.5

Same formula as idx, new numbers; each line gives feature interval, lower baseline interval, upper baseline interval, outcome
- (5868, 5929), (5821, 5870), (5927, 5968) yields 0.348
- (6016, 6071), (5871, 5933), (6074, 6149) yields -0.081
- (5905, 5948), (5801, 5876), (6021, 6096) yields 0.313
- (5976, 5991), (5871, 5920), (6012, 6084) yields -0.036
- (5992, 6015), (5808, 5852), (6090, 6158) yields 0.156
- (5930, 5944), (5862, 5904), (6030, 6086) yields -0.077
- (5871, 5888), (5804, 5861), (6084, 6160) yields 0.467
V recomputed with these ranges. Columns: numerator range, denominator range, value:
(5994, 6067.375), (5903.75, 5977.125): 1.31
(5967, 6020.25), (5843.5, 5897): 1.27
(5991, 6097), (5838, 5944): 1.44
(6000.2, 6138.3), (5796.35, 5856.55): 1.09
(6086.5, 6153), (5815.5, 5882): 1.30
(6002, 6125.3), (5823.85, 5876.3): 1.18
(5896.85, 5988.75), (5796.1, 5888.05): 0.85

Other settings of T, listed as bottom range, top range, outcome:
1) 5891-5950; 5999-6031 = 1.38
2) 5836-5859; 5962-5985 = 0.89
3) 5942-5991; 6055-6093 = 1.35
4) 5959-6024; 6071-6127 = 1.27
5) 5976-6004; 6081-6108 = 1.24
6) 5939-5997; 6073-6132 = 1.34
